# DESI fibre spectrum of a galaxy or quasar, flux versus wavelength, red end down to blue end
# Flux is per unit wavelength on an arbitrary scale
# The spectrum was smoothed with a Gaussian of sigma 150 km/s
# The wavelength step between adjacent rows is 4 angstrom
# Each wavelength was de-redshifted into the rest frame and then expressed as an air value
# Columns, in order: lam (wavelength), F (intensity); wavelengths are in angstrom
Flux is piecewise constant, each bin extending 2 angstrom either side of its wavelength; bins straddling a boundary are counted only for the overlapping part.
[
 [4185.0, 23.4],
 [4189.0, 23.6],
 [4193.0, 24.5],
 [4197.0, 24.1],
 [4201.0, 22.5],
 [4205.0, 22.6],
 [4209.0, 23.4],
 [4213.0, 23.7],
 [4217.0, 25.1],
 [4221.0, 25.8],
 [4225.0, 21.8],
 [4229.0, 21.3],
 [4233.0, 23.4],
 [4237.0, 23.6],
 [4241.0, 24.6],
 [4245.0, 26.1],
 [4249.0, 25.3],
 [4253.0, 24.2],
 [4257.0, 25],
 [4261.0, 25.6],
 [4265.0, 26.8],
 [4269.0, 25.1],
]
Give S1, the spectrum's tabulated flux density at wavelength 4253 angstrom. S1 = 24.2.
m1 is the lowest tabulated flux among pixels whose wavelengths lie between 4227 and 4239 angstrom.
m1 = 21.3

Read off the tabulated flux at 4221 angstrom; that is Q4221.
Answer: 25.8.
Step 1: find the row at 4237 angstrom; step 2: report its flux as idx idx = 23.6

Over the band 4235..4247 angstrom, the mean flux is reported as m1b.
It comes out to 24.8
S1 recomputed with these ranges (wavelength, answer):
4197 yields 24.1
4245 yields 26.1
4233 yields 23.4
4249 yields 25.3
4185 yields 23.4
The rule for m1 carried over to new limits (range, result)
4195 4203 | 22.5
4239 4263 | 24.2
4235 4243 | 23.6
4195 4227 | 21.8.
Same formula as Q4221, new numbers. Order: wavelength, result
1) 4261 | 25.6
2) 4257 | 25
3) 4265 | 26.8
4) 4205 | 22.6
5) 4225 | 21.8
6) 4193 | 24.5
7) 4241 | 24.6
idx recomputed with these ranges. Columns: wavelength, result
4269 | 25.1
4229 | 21.3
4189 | 23.6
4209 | 23.4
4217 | 25.1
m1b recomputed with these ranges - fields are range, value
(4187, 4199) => 24.1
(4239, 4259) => 25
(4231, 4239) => 23.5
